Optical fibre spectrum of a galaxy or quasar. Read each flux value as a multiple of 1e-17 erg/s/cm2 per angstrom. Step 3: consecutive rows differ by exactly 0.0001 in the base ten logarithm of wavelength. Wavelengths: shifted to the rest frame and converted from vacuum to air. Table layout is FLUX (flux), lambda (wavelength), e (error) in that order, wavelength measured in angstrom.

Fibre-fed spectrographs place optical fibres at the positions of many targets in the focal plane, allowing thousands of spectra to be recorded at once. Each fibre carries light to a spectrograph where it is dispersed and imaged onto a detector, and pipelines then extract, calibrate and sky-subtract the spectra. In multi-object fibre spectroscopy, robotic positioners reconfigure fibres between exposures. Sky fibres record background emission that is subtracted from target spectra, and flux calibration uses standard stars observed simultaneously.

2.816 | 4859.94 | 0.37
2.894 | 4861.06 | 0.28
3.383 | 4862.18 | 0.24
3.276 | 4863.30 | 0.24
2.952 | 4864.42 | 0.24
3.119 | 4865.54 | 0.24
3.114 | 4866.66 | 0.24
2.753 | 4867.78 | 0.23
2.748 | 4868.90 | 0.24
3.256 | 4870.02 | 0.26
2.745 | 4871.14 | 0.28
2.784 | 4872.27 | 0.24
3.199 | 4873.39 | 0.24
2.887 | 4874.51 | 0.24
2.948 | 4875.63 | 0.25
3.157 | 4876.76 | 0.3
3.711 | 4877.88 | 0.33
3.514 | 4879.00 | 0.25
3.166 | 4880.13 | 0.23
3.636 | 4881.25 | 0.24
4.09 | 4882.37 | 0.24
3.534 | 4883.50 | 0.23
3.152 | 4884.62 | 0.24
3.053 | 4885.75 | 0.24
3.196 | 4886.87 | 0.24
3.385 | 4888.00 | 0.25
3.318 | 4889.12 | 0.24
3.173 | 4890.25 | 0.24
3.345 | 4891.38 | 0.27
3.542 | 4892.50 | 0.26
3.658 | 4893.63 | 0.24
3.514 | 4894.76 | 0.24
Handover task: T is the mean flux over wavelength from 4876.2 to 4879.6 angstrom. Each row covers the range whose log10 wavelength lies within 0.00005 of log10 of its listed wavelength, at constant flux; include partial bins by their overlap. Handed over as 3.46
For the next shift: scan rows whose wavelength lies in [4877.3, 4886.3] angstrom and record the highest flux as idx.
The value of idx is 4.09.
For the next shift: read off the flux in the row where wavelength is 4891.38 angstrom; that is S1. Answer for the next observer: 3.345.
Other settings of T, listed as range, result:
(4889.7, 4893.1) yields 3.36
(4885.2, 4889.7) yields 3.24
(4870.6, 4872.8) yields 2.75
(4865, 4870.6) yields 3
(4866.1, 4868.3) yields 2.94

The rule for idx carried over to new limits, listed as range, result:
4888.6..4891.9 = 3.345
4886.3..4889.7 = 3.385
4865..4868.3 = 3.119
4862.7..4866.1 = 3.276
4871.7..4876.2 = 3.199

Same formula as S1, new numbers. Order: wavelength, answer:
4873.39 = 3.199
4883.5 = 3.534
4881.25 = 3.636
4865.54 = 3.119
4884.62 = 3.152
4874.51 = 2.887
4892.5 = 3.542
